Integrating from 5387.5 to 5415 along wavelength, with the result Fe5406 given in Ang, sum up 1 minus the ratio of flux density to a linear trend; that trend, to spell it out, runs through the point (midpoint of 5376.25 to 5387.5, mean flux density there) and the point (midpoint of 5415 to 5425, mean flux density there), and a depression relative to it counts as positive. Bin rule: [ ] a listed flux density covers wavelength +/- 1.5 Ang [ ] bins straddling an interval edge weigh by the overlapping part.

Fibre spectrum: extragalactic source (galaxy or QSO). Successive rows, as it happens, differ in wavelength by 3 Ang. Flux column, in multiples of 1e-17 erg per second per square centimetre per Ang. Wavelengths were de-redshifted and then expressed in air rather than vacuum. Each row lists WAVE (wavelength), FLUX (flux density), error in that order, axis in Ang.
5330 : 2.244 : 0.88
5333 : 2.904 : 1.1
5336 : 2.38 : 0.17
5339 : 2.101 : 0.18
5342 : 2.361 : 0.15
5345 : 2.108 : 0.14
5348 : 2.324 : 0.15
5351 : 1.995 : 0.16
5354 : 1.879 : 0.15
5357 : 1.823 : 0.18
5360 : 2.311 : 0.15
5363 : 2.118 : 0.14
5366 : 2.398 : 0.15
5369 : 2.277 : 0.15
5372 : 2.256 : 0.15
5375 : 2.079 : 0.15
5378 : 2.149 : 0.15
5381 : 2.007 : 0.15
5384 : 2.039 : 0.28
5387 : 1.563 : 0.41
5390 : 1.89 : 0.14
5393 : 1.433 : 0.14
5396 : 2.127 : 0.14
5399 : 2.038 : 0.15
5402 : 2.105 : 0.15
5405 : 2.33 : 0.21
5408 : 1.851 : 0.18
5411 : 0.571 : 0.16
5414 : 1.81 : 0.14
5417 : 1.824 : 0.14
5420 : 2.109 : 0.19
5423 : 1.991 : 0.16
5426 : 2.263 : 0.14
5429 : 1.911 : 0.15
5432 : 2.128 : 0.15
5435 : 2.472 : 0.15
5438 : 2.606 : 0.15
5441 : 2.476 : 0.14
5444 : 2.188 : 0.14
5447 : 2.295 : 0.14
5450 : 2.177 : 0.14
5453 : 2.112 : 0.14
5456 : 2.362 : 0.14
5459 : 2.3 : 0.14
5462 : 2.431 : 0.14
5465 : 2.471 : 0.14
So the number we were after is 2.7 Ang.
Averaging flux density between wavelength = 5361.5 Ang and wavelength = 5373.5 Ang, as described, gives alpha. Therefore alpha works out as 2.26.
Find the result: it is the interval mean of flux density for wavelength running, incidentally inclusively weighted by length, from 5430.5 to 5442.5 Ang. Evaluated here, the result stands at 2.42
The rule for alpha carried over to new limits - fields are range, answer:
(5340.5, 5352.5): 2.2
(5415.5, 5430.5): 2.02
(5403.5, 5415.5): 1.64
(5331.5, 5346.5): 2.37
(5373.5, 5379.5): 2.11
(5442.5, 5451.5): 2.22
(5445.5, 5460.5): 2.25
